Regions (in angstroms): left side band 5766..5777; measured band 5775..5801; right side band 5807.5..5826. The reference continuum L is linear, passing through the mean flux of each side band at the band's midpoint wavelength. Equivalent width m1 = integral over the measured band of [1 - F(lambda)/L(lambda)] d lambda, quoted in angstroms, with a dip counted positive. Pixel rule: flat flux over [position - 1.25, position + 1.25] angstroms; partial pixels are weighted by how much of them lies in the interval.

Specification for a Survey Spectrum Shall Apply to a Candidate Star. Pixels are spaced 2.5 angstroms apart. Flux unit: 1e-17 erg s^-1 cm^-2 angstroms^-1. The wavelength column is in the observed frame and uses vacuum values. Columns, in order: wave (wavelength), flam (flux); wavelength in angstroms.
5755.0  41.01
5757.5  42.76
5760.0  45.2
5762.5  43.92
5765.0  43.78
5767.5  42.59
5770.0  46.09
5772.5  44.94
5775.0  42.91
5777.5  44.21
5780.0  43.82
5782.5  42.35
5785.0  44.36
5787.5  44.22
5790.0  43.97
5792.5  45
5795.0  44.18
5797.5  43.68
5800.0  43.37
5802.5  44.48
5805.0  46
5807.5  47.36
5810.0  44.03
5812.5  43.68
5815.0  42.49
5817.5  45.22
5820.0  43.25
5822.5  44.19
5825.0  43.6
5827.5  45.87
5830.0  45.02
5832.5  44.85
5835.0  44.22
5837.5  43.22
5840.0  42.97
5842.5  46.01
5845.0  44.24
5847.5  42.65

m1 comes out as 0.1 angstroms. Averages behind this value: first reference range 44.1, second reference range 44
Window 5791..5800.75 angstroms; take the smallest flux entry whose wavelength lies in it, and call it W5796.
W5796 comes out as 43.37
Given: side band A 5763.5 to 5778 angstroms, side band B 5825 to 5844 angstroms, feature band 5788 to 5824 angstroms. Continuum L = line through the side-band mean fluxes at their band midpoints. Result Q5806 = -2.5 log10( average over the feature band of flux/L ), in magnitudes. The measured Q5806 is 0.00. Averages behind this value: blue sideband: 44.1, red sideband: 44.5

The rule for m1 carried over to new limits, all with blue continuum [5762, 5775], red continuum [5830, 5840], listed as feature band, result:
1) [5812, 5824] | 0.1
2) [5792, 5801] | 0.0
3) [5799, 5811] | -0.3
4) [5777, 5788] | 0.1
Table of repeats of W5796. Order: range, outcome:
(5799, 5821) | 42.49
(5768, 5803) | 42.35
